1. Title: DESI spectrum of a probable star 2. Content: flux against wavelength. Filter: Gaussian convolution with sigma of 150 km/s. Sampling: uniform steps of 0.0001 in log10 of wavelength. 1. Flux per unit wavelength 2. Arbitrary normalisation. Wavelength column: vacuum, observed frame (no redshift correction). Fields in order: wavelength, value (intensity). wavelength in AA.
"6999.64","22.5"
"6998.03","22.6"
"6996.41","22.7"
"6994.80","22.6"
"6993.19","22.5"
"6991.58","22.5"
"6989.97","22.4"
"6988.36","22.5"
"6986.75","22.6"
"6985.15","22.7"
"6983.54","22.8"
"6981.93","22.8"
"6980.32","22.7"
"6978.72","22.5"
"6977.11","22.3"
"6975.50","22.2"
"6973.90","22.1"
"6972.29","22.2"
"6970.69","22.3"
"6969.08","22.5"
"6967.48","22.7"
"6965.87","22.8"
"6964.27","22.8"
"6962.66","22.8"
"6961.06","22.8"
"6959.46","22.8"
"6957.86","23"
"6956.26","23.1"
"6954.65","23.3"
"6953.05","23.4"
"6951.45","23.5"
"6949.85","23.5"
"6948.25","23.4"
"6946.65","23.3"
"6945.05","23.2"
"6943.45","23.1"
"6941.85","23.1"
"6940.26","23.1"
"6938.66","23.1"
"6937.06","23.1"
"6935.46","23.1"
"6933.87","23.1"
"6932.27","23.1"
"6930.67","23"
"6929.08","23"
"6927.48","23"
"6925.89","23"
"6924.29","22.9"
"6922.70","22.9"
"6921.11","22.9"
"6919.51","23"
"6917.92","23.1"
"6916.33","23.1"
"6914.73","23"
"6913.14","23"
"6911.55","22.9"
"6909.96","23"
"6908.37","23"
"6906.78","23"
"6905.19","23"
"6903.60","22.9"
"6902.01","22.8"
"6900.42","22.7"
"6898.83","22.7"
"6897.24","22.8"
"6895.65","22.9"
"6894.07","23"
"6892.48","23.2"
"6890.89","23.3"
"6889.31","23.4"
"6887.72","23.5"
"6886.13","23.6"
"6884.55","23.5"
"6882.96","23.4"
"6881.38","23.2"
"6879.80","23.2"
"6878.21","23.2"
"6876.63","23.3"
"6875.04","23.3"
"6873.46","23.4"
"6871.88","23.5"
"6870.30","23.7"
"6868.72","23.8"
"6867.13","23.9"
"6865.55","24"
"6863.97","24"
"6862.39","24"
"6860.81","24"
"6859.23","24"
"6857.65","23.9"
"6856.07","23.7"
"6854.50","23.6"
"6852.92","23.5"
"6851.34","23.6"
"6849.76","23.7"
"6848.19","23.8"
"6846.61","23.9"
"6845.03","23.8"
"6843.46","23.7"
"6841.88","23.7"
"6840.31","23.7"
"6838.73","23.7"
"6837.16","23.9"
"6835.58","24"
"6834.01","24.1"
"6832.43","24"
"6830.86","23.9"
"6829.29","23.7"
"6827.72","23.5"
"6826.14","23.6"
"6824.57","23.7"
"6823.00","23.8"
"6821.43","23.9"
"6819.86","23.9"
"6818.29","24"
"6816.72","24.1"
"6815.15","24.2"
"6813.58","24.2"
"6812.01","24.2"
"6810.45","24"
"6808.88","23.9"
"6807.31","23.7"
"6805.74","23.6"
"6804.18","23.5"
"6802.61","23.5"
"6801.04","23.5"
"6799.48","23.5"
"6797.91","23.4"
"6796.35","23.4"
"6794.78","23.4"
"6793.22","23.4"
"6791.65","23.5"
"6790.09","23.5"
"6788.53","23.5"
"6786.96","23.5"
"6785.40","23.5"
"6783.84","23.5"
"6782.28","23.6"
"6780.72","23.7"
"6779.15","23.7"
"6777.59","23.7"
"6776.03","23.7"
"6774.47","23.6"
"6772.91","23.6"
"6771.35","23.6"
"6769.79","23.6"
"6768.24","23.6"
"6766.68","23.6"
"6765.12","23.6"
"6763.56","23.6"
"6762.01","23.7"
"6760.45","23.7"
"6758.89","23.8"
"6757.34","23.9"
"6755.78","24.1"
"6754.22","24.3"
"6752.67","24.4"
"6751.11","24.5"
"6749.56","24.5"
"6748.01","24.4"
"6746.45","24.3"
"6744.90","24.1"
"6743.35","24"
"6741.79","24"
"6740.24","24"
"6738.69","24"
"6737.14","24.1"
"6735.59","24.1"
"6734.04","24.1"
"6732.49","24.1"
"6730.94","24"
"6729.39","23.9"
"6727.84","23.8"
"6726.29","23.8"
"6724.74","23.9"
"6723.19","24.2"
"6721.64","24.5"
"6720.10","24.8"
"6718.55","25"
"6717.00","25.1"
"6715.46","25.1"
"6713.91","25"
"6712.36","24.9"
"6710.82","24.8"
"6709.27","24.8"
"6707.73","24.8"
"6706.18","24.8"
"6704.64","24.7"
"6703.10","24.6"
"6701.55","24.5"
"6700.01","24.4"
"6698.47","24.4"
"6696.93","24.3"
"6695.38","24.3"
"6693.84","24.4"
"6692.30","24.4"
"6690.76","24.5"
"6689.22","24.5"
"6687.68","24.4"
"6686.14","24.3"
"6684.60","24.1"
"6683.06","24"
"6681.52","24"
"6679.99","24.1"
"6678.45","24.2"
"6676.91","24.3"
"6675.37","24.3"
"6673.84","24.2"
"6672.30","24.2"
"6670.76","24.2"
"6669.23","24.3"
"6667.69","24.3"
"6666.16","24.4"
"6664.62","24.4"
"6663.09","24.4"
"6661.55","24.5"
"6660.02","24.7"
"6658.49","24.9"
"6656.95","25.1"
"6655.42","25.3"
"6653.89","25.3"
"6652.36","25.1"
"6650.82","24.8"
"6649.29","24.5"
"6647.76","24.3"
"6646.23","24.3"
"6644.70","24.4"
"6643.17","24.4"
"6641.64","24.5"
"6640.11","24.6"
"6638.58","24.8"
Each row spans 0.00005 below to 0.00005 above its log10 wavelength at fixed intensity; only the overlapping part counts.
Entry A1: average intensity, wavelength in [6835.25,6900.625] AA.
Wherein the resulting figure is 23.5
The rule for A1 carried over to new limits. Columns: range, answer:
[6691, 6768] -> 24.3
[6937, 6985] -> 22.9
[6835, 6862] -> 23.8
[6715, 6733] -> 24.3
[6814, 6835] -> 23.9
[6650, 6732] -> 24.5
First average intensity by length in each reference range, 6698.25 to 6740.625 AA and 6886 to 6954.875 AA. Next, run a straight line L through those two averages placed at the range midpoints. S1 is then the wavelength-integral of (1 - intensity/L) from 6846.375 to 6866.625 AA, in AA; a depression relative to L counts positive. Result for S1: -0.3 AA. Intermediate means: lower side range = 24.4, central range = 23.8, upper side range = 23.1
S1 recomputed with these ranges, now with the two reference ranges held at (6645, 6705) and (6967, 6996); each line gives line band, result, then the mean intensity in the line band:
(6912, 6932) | -0.1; 23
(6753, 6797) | 0.3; 23.6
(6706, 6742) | -0.4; 24.4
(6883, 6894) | -0.1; 23.4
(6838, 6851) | -0.2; 23.7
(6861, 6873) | -0.3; 23.8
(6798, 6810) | 0.0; 23.6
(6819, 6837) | -0.3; 23.8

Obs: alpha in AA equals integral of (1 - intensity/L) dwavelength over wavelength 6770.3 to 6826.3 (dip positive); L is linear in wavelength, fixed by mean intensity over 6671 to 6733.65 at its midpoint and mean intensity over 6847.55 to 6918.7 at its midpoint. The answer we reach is 0.4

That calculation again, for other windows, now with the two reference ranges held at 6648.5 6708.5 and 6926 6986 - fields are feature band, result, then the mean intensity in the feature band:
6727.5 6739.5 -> 0.1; 24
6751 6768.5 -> 0.1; 23.9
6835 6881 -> -0.5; 23.7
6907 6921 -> 0.1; 23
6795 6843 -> -0.2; 23.8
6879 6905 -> 0.2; 23.1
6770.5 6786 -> 0.2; 23.6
